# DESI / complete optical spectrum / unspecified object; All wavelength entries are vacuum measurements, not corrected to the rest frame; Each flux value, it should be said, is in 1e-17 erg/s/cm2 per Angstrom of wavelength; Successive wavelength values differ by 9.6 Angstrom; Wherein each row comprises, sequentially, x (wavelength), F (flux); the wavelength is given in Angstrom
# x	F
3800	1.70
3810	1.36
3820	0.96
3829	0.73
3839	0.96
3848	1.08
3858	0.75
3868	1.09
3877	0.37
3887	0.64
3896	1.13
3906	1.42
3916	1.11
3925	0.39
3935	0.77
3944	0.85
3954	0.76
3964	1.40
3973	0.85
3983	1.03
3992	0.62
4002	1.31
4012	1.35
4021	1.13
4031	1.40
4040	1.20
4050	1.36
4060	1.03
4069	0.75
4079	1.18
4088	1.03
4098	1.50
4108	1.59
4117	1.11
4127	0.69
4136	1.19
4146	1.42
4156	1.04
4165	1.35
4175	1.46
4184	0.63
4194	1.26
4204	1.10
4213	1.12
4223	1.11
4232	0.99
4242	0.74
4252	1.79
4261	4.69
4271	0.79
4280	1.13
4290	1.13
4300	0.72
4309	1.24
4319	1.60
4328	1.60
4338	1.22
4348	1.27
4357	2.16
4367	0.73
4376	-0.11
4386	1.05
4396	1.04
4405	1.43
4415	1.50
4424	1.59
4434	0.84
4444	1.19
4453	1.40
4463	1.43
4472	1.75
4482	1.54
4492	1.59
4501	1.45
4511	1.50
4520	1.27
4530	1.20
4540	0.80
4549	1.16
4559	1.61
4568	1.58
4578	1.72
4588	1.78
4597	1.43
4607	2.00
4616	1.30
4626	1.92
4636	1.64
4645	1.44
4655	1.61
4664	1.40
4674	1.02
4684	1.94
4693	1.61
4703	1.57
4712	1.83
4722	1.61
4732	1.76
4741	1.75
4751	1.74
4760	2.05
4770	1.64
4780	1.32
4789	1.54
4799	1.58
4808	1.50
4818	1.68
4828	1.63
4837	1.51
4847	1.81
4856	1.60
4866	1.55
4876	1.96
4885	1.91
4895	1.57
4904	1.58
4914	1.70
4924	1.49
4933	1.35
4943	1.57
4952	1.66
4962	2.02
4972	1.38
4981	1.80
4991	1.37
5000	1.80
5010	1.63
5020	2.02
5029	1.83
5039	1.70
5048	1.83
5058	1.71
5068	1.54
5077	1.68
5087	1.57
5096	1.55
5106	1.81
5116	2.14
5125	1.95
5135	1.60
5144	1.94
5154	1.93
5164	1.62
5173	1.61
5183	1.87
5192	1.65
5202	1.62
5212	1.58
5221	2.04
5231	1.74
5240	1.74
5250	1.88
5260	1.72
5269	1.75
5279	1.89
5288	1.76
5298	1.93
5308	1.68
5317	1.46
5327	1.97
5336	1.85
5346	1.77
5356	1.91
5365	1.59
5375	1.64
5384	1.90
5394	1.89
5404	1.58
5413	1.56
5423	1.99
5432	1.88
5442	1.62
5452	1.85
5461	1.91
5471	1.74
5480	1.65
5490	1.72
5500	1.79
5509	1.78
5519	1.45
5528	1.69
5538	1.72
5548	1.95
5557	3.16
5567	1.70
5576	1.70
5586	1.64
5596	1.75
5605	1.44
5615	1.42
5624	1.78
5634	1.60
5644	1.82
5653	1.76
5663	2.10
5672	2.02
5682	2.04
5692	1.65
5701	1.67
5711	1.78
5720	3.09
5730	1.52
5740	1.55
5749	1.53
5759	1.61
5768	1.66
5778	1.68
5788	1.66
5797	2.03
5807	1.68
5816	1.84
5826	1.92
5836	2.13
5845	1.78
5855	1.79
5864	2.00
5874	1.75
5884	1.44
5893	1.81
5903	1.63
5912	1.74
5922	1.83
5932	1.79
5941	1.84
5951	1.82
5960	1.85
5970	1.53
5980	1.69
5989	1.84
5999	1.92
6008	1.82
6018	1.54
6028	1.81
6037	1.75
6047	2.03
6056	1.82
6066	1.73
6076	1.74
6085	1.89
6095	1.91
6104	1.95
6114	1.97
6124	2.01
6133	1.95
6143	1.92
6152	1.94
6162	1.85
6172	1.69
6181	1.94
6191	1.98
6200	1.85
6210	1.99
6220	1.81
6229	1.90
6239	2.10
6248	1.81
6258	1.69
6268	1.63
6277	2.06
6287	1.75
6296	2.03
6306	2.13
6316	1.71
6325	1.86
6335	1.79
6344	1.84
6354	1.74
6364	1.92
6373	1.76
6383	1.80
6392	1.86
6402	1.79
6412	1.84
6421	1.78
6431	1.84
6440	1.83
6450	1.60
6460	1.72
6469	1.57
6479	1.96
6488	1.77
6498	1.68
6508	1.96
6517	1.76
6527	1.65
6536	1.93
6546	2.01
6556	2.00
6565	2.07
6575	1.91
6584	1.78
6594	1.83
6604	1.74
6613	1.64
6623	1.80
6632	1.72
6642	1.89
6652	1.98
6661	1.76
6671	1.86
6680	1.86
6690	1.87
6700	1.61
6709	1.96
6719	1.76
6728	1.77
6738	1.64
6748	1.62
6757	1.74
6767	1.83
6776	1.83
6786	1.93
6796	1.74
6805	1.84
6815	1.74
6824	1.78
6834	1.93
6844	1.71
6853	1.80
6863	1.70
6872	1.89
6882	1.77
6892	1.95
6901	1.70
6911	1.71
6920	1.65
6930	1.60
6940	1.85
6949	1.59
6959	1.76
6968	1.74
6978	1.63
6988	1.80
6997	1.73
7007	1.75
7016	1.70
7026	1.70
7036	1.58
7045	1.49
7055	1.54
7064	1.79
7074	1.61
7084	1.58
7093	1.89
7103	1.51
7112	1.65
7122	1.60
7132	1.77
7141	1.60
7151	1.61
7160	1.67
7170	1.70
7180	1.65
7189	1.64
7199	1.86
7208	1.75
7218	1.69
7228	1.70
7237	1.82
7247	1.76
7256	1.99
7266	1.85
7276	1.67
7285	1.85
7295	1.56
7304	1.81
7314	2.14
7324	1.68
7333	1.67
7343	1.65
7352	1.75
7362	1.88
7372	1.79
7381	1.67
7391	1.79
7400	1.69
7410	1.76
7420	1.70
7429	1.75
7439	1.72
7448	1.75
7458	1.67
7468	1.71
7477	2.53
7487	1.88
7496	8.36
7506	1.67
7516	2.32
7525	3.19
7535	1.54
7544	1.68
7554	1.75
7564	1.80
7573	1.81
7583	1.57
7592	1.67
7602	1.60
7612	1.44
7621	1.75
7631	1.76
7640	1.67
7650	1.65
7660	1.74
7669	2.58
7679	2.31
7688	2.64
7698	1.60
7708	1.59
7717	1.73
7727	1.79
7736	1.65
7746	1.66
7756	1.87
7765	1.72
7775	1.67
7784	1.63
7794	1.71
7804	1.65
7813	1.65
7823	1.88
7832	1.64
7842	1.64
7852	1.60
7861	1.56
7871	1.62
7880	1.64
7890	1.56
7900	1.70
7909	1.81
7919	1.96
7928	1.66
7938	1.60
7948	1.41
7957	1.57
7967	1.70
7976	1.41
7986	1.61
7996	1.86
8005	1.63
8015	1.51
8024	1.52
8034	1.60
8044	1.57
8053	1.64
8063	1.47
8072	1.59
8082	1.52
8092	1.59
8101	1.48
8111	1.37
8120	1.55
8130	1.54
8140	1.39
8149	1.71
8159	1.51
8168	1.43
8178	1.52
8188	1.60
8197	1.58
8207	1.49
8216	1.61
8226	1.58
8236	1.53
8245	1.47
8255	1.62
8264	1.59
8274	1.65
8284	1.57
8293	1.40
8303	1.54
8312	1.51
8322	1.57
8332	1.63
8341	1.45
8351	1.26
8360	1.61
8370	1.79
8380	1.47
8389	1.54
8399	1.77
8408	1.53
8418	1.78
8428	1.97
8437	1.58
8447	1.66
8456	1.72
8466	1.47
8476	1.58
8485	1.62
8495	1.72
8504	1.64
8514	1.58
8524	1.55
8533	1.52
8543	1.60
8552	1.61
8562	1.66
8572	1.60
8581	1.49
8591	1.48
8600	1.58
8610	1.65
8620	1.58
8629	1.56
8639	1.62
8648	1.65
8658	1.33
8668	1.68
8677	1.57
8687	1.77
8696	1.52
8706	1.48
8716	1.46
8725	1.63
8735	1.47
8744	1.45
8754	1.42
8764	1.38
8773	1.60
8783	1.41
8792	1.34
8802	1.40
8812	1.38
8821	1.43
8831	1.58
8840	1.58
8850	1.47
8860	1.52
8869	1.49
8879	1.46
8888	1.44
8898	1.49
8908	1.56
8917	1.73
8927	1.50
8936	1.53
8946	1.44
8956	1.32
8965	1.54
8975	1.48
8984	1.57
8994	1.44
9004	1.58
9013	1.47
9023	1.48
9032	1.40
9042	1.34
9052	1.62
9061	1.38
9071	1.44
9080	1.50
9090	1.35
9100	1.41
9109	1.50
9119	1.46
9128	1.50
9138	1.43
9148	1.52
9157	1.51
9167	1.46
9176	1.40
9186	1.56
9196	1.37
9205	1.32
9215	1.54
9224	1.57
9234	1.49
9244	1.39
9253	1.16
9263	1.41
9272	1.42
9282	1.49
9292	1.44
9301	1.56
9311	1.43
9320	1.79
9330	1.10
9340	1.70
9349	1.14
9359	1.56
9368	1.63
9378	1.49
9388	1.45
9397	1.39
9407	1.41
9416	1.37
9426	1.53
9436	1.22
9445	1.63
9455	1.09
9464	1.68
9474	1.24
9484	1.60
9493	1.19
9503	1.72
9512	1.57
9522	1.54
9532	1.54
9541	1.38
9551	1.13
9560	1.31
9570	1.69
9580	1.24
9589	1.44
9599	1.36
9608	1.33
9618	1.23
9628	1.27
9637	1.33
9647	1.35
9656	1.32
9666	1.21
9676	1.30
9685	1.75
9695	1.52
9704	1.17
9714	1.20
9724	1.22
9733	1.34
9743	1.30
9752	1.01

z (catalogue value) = 0.142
